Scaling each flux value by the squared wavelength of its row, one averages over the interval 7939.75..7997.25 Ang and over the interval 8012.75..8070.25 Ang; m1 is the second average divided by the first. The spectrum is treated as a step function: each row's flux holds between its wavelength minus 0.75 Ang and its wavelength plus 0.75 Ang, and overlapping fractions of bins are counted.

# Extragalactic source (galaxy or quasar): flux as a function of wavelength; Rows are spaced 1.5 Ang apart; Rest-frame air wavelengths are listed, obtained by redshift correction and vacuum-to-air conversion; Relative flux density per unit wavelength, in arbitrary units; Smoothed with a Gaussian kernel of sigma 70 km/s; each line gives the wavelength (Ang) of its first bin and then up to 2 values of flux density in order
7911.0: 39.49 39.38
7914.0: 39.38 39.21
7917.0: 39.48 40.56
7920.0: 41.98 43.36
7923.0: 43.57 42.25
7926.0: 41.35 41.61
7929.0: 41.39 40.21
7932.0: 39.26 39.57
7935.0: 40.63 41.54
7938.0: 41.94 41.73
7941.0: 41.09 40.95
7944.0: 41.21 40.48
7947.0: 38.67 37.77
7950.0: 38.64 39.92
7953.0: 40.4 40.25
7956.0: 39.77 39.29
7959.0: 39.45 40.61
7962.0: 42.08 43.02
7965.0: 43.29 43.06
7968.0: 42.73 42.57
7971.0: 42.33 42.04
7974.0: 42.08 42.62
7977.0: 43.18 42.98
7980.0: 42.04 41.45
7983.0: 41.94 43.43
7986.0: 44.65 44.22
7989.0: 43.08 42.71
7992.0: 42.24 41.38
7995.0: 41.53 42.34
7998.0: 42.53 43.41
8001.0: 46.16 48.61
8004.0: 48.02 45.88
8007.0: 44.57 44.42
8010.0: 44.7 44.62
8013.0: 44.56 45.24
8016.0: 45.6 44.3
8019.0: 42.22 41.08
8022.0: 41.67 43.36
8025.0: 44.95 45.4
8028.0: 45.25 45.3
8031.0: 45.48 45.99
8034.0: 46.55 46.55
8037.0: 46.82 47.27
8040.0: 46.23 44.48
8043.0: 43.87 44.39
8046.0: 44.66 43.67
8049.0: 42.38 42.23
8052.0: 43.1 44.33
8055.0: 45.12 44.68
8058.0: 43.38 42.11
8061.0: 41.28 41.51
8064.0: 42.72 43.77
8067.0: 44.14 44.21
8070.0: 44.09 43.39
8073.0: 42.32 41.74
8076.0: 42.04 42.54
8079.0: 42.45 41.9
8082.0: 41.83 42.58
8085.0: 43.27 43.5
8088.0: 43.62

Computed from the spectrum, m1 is 1.1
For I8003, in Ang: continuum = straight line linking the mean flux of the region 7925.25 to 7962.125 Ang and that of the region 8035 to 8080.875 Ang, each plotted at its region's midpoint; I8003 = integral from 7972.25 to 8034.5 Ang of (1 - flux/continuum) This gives -2.69 Ang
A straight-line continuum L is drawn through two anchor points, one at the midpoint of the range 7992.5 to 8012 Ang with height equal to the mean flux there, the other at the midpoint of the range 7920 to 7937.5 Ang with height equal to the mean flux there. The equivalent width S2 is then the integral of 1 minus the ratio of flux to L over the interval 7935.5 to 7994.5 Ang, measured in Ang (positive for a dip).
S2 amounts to 1.8 Ang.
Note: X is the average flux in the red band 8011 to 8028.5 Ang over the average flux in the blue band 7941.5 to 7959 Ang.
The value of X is 1.11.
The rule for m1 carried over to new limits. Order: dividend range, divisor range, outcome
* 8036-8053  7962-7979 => 1.06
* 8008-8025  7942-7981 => 1.08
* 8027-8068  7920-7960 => 1.12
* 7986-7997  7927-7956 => 1.07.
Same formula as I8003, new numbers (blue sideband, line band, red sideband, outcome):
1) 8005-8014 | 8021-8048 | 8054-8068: -0.7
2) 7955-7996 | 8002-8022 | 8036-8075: -0.8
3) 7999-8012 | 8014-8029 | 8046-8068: 0.3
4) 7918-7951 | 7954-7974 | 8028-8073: 0.1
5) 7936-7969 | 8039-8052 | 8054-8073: -0.3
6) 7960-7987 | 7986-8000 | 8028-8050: 0.2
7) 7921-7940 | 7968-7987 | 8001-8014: 0.6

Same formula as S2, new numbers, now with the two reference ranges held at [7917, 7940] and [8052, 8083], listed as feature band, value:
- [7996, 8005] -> -0.7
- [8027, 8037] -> -0.8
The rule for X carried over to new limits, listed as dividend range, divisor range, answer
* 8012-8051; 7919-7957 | 1.09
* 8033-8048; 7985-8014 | 1.03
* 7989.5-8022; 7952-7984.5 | 1.05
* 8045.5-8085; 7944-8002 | 1.03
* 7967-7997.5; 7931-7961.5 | 1.06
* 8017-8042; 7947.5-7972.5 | 1.10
